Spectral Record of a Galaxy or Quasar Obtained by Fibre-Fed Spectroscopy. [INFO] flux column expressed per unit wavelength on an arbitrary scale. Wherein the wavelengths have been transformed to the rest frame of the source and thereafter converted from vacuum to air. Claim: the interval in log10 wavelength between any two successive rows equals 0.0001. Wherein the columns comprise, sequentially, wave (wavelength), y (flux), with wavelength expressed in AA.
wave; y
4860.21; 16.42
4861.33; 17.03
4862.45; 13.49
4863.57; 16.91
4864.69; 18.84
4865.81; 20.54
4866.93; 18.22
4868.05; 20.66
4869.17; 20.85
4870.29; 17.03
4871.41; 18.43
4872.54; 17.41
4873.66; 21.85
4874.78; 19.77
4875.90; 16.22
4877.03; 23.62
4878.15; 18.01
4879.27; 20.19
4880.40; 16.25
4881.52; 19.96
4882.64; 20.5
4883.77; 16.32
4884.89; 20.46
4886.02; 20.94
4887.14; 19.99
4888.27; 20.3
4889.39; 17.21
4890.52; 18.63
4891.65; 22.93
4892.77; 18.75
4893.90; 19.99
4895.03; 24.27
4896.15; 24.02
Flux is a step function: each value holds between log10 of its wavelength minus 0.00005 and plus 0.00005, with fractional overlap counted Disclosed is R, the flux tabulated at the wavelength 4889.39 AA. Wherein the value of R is 17.21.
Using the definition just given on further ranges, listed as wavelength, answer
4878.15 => 18.01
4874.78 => 19.77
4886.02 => 20.94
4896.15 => 24.02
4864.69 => 18.84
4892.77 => 18.75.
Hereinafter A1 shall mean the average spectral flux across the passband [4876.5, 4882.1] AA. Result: 19.6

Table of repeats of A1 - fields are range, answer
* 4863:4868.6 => 19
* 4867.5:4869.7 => 20.8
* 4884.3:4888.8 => 20.4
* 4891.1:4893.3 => 20.9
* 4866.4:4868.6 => 19.5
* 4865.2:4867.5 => 19.4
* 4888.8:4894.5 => 19.5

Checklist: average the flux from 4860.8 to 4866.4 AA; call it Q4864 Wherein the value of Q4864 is 17.4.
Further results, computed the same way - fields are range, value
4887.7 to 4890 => 18.7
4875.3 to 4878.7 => 19.3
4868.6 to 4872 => 18.7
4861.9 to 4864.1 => 15.2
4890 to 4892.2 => 20.8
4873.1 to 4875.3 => 20.9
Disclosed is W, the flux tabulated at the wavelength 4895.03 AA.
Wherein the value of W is 24.27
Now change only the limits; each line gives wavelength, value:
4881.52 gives 19.96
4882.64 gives 20.5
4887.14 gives 19.99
